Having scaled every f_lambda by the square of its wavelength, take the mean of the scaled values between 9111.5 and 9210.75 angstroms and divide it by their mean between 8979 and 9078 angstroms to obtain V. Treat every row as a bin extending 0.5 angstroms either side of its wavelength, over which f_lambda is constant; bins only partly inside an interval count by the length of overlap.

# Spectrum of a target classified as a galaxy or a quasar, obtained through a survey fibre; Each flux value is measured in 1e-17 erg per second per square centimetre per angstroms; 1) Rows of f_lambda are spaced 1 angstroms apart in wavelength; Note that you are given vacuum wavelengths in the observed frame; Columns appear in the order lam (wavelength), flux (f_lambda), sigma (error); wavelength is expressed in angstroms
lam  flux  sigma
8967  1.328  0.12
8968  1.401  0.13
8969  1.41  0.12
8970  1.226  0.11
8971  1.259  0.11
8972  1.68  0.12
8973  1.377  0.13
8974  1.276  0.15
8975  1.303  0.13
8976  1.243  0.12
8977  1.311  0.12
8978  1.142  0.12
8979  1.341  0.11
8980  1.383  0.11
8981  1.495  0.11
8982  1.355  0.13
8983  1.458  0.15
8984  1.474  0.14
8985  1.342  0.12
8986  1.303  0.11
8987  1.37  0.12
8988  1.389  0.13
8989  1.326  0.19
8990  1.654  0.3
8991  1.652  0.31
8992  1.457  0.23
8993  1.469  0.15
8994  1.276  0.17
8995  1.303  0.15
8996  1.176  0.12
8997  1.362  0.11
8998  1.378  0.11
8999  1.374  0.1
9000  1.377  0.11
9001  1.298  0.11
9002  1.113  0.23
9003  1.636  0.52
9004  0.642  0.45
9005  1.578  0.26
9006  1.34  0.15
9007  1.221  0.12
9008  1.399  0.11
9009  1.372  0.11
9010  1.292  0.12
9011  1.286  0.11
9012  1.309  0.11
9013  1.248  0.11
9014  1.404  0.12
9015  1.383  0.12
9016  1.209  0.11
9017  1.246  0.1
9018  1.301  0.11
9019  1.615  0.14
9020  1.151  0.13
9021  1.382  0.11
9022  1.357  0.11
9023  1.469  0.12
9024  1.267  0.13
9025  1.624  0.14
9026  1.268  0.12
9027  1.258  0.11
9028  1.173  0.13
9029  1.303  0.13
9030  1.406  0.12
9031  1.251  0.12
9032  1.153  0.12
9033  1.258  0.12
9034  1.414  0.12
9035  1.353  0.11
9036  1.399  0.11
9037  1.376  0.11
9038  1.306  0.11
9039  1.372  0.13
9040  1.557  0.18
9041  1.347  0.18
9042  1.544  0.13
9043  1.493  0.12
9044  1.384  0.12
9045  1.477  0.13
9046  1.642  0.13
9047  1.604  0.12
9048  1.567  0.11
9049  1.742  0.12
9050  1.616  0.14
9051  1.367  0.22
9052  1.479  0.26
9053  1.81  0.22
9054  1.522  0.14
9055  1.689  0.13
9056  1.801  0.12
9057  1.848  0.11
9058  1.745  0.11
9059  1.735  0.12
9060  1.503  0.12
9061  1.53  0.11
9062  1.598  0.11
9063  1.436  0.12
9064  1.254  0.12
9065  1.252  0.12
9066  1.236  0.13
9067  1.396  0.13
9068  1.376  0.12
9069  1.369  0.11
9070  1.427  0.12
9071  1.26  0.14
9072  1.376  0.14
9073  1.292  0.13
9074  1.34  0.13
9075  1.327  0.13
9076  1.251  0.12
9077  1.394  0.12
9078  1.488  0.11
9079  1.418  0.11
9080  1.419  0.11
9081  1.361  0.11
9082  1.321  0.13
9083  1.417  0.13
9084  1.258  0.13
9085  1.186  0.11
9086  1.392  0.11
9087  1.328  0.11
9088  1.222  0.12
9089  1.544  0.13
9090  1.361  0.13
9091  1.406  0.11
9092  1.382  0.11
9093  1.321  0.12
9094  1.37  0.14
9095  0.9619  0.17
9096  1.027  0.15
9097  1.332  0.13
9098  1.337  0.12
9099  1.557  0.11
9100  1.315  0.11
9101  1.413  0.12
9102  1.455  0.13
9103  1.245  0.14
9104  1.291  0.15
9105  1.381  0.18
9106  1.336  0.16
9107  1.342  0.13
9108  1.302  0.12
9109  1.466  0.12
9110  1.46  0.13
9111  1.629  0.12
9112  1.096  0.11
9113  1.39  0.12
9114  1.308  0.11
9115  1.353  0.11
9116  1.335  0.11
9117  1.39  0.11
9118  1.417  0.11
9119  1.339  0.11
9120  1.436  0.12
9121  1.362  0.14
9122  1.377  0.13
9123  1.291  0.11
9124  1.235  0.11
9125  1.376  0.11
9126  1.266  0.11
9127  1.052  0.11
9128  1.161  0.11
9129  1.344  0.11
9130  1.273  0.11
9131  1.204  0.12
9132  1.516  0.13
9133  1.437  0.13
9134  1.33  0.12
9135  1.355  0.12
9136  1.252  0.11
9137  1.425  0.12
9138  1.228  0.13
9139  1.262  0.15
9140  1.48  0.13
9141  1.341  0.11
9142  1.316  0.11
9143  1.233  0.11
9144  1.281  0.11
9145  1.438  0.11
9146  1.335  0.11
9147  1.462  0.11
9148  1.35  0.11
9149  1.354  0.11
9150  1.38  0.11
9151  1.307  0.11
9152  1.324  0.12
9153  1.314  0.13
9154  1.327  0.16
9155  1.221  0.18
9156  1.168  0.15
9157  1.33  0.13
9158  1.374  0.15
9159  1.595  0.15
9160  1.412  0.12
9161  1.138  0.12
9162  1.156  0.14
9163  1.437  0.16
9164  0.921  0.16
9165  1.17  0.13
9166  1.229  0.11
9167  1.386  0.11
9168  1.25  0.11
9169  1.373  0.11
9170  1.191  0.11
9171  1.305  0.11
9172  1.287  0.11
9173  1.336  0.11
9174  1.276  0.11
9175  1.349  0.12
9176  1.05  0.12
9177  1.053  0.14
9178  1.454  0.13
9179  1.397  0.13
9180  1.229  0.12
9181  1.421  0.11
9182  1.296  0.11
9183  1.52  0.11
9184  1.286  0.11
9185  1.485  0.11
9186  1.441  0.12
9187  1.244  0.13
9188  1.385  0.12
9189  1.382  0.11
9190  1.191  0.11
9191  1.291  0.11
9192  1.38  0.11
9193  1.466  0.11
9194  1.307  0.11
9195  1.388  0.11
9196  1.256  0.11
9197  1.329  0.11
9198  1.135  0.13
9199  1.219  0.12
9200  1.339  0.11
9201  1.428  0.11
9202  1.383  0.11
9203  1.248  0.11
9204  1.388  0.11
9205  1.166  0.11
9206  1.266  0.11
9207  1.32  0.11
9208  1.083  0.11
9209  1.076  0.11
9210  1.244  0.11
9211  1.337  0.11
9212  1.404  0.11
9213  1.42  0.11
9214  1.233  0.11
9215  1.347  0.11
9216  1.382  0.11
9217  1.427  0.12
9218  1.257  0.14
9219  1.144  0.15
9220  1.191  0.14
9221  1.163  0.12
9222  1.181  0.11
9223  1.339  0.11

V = 1.0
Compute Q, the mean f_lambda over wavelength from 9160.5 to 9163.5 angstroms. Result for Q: 1.24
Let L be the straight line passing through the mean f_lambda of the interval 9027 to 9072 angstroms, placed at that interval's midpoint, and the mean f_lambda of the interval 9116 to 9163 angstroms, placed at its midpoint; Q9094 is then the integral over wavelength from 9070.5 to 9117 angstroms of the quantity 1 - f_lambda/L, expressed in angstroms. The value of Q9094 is 1.7 angstroms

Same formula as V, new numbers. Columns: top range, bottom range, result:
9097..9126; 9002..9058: 0.98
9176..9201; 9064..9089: 1.01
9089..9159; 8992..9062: 0.97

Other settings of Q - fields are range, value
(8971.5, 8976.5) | 1.38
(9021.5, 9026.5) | 1.4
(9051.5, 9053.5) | 1.64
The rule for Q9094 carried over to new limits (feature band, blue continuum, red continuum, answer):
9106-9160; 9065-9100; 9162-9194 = -0.8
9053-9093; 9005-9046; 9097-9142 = -2.2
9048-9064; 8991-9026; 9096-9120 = -3.1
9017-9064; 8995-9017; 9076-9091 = -4.7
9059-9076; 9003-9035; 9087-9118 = -0.6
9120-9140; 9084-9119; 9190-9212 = 0.2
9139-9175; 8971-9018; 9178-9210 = 0.4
